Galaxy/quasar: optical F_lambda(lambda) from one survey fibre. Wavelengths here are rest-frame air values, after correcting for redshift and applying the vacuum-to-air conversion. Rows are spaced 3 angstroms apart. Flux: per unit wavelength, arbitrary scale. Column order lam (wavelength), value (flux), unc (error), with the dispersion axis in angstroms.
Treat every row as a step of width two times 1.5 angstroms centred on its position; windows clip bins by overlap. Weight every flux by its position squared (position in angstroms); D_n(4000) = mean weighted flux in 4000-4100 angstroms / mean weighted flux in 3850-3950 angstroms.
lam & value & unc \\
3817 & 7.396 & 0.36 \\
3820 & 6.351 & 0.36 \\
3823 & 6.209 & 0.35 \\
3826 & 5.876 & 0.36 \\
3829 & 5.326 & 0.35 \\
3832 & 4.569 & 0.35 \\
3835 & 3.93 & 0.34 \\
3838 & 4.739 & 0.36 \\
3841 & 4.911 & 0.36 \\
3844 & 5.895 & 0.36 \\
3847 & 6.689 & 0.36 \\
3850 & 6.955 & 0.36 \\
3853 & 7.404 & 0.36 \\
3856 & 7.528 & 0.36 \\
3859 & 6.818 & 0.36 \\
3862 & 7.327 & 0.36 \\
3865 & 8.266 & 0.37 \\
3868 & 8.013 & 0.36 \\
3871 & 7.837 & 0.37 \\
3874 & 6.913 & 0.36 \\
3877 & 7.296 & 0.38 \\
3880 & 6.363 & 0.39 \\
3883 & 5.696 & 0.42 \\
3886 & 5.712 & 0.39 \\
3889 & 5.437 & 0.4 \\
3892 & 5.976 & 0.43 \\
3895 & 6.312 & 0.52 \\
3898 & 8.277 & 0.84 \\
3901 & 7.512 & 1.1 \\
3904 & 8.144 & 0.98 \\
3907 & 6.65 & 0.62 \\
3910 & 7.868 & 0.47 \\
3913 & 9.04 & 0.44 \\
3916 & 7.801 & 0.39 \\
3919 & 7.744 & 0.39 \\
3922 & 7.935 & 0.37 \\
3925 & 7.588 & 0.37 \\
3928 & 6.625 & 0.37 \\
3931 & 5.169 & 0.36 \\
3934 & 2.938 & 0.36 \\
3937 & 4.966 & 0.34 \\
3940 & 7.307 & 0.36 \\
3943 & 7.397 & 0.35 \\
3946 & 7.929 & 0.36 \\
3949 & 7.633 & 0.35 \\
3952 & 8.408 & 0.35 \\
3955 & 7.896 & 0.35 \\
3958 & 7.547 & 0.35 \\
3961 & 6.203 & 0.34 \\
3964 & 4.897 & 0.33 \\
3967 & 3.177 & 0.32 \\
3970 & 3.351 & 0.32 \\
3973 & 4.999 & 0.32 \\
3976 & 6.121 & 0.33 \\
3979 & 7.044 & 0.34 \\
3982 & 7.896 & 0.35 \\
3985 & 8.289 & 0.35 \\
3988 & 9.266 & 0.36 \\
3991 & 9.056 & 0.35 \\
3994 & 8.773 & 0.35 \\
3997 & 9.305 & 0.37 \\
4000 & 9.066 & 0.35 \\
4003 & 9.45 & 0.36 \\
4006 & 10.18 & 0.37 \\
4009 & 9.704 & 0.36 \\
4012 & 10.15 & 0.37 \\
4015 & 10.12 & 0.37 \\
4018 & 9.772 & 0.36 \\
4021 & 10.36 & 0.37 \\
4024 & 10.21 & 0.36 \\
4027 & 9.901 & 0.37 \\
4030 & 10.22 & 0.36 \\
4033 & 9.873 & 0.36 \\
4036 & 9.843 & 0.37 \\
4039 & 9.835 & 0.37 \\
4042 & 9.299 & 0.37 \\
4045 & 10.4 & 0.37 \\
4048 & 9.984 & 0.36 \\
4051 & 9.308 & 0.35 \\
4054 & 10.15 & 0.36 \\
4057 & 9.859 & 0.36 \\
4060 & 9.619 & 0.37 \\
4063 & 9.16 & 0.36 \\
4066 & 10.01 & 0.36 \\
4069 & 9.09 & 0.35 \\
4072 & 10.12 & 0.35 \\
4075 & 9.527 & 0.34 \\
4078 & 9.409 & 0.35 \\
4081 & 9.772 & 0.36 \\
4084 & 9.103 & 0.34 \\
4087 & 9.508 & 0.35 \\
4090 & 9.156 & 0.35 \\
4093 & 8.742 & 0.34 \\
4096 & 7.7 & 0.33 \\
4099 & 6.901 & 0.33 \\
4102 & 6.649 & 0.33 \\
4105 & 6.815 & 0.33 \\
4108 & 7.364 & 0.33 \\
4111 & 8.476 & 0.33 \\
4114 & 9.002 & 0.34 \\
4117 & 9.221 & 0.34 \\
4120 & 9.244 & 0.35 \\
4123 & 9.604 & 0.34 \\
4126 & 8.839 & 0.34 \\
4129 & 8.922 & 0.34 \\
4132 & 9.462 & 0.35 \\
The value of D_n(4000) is 1.48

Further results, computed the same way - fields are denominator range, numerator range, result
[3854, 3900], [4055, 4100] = 1.47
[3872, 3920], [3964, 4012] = 1.15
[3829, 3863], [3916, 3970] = 1.13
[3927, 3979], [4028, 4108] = 1.61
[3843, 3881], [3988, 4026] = 1.44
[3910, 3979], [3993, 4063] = 1.57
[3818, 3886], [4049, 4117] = 1.56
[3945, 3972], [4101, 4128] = 1.45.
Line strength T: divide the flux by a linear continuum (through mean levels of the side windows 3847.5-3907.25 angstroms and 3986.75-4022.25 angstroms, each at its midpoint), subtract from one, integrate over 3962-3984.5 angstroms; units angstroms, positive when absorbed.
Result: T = 8.7 angstroms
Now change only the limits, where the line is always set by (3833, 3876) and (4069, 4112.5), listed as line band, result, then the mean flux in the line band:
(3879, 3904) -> 1.5 angstroms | 6.52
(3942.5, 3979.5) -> 5.8 angstroms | 6.31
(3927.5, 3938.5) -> 3.8 angstroms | 4.77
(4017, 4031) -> -3.7 angstroms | 10.1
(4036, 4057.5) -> -4.3 angstroms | 9.83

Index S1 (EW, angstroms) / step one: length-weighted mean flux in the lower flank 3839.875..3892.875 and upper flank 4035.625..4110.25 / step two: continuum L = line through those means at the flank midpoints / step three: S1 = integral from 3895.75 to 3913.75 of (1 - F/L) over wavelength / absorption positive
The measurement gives -1.6 angstroms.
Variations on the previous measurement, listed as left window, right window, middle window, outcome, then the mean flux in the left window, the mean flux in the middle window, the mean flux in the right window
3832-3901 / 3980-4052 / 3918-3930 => 0.52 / 6.54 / 7.37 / 9.58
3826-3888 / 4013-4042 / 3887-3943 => 5.38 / 6.39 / 6.85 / 9.98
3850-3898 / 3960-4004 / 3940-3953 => -1.32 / 6.91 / 7.76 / 7.11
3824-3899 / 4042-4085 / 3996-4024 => -3.23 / 6.39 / 9.82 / 9.67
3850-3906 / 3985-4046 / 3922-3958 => 6.34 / 7.04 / 6.8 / 9.7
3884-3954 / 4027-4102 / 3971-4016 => -1.70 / 6.97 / 8.55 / 9.39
